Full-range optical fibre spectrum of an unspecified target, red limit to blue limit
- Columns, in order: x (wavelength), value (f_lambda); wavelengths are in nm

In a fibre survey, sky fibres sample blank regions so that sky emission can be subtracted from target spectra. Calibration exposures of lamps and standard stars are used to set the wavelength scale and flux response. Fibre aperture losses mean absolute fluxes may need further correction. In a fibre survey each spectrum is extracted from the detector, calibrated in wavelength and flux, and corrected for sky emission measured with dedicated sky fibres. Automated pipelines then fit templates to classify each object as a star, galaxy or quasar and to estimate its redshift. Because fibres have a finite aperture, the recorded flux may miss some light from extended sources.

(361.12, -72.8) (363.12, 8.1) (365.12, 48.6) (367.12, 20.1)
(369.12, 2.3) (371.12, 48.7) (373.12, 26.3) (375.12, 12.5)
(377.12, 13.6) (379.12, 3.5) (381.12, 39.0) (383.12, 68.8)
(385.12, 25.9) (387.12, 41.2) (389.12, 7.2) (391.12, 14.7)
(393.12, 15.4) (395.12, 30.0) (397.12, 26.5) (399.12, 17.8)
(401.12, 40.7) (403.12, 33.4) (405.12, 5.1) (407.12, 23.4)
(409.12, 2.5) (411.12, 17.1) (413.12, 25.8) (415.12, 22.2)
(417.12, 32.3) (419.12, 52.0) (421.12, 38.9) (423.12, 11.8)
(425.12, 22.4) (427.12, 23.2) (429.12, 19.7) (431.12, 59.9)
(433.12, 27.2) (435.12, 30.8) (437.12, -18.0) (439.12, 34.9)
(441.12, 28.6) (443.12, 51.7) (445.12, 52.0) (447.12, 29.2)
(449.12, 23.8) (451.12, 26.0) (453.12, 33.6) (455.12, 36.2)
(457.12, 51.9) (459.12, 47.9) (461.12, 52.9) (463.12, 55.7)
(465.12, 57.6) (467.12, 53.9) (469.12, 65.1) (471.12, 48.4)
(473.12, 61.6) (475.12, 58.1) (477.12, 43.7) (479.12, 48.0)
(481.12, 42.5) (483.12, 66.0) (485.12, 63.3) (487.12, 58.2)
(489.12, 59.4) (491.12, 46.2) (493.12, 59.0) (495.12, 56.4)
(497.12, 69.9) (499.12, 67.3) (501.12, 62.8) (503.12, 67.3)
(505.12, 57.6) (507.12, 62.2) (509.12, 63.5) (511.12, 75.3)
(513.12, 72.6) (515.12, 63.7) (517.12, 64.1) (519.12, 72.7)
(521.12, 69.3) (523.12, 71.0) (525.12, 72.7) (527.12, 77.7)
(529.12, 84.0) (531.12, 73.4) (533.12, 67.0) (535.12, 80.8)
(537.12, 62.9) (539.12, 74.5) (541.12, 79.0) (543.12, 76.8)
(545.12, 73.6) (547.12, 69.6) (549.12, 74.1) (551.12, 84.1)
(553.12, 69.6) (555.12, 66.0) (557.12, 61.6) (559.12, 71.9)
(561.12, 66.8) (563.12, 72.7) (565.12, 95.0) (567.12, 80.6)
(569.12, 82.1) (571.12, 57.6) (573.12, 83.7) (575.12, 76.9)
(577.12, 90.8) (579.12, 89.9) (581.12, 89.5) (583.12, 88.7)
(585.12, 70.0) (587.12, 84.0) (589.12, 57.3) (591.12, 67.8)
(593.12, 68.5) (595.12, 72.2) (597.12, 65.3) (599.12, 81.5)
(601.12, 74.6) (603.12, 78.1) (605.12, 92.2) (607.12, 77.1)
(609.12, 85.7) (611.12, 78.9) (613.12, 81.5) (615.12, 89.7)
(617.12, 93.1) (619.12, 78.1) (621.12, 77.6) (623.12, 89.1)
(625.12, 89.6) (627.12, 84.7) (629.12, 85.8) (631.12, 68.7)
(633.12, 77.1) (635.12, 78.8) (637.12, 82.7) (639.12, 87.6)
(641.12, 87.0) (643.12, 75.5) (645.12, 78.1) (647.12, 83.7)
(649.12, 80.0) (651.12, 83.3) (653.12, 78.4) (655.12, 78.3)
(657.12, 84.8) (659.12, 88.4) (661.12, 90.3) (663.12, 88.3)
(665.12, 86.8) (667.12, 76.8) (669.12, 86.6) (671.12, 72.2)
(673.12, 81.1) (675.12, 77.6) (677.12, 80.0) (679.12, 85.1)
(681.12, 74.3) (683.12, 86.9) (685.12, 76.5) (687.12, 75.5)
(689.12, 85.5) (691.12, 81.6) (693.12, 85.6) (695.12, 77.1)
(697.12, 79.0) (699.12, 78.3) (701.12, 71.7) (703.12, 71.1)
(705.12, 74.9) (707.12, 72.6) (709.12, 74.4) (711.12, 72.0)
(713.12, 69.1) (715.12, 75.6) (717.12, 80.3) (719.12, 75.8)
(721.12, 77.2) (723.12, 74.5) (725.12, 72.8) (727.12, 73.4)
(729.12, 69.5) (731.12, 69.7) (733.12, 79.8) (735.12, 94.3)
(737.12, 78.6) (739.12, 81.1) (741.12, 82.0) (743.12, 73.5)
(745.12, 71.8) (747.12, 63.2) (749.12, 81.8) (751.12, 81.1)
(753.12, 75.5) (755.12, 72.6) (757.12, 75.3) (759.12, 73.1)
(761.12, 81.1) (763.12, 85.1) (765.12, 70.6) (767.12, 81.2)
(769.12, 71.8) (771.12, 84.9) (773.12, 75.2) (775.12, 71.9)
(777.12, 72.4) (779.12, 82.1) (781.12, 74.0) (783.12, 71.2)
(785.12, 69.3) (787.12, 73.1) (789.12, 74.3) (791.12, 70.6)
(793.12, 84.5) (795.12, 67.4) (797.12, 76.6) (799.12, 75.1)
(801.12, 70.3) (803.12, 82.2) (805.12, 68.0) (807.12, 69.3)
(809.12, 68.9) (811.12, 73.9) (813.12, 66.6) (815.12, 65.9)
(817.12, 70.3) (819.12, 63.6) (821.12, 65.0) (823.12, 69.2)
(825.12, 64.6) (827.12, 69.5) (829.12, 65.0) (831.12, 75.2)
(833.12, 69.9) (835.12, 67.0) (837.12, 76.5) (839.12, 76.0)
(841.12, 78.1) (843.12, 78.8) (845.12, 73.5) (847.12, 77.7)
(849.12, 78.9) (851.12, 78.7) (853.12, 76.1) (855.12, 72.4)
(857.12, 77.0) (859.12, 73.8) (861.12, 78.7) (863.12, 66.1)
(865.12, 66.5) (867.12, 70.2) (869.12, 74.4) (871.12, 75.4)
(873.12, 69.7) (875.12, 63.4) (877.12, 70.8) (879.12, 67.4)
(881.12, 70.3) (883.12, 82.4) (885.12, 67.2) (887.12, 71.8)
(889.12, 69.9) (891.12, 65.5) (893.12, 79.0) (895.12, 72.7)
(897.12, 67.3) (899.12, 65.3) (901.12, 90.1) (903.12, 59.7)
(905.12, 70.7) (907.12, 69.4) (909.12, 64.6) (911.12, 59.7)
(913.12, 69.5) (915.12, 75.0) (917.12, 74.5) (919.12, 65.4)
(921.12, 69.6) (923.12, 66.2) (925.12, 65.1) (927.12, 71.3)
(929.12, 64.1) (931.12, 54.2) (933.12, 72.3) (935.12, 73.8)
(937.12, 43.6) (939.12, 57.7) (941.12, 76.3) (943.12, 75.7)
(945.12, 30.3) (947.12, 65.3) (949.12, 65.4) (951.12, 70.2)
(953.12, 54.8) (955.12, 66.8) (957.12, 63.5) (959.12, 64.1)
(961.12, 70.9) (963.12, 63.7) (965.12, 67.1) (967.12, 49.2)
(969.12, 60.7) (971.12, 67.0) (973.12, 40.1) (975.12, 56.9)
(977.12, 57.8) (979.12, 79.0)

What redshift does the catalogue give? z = 0.139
